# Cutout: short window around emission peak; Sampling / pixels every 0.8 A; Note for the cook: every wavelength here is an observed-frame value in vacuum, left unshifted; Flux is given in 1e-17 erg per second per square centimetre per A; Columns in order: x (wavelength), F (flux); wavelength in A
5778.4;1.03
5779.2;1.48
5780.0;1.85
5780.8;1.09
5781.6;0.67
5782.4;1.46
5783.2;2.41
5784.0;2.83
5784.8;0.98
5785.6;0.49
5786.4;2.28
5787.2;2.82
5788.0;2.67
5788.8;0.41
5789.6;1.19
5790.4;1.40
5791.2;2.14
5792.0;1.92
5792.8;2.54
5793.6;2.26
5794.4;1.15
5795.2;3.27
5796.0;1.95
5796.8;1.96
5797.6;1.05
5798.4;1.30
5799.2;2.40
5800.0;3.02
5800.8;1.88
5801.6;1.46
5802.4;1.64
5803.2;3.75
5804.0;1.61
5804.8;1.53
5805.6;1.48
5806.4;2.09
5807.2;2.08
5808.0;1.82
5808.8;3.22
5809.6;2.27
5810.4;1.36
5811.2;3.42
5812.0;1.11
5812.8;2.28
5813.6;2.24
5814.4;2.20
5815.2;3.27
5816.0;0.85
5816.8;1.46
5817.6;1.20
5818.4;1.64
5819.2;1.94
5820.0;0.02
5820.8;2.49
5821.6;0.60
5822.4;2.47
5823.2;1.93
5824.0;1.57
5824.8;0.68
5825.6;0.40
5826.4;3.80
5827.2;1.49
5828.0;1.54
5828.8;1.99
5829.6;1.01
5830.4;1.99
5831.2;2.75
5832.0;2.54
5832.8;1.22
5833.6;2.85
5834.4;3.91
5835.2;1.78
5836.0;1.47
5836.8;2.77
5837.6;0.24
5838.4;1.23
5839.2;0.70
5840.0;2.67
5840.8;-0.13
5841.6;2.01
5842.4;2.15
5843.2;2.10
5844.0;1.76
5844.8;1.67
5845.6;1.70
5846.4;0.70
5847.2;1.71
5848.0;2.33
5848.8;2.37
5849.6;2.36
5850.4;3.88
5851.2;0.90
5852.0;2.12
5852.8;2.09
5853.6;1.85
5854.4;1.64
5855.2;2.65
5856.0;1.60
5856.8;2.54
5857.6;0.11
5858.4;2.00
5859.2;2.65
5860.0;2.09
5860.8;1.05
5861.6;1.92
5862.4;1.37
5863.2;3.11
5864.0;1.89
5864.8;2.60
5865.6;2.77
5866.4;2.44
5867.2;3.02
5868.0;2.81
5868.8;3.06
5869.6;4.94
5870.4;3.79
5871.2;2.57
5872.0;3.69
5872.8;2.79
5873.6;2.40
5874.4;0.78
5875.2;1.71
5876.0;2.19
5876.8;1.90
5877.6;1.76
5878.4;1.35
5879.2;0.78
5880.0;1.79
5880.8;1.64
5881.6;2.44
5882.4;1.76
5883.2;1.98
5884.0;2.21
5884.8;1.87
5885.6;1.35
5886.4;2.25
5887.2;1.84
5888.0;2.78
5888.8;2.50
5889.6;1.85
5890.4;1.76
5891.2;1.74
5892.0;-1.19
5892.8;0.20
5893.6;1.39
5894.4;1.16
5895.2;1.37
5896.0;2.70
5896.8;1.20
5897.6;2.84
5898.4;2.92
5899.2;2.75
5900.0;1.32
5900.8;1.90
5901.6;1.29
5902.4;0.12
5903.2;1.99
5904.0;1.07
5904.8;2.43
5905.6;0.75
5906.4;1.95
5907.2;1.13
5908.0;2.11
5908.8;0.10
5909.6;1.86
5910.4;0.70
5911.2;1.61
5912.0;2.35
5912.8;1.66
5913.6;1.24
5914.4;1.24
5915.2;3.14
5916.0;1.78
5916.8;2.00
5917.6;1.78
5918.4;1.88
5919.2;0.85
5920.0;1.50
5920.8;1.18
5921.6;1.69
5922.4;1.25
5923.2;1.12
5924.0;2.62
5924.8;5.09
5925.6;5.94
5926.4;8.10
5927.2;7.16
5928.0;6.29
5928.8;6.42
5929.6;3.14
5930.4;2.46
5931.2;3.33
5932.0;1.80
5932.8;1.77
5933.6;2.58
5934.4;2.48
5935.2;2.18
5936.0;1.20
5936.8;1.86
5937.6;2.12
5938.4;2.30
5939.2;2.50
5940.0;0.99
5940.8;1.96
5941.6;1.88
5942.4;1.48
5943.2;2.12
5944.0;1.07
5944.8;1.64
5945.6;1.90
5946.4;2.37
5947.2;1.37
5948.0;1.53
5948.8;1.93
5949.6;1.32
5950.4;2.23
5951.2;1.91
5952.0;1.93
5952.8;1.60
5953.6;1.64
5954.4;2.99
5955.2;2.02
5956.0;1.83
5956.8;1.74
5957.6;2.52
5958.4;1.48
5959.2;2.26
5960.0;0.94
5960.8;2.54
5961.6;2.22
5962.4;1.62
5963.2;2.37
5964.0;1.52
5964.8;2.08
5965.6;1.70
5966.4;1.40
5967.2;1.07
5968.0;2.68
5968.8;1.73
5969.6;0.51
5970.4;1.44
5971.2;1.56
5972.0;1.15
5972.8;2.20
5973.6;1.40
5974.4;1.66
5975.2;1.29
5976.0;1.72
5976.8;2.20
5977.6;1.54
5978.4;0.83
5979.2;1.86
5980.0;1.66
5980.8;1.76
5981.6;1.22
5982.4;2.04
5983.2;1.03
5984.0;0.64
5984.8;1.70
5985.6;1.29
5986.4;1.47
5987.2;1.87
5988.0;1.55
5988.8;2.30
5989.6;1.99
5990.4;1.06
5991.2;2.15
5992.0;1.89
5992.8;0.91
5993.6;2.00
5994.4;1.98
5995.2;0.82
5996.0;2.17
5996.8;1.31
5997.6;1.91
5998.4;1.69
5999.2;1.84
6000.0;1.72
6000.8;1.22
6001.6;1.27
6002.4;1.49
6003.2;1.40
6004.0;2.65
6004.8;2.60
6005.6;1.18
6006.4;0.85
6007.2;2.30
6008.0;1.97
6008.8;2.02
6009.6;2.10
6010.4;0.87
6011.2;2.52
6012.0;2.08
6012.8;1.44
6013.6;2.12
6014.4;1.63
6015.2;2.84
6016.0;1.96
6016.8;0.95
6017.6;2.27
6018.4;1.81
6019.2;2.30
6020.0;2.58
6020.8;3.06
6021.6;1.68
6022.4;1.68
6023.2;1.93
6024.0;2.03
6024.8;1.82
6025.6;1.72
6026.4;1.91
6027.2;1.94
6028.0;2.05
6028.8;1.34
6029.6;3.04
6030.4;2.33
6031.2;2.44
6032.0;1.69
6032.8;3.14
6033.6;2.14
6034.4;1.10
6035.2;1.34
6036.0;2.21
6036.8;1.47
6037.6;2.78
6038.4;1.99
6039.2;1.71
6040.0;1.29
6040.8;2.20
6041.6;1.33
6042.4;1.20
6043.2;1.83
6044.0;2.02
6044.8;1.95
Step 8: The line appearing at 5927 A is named [O III] 5007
